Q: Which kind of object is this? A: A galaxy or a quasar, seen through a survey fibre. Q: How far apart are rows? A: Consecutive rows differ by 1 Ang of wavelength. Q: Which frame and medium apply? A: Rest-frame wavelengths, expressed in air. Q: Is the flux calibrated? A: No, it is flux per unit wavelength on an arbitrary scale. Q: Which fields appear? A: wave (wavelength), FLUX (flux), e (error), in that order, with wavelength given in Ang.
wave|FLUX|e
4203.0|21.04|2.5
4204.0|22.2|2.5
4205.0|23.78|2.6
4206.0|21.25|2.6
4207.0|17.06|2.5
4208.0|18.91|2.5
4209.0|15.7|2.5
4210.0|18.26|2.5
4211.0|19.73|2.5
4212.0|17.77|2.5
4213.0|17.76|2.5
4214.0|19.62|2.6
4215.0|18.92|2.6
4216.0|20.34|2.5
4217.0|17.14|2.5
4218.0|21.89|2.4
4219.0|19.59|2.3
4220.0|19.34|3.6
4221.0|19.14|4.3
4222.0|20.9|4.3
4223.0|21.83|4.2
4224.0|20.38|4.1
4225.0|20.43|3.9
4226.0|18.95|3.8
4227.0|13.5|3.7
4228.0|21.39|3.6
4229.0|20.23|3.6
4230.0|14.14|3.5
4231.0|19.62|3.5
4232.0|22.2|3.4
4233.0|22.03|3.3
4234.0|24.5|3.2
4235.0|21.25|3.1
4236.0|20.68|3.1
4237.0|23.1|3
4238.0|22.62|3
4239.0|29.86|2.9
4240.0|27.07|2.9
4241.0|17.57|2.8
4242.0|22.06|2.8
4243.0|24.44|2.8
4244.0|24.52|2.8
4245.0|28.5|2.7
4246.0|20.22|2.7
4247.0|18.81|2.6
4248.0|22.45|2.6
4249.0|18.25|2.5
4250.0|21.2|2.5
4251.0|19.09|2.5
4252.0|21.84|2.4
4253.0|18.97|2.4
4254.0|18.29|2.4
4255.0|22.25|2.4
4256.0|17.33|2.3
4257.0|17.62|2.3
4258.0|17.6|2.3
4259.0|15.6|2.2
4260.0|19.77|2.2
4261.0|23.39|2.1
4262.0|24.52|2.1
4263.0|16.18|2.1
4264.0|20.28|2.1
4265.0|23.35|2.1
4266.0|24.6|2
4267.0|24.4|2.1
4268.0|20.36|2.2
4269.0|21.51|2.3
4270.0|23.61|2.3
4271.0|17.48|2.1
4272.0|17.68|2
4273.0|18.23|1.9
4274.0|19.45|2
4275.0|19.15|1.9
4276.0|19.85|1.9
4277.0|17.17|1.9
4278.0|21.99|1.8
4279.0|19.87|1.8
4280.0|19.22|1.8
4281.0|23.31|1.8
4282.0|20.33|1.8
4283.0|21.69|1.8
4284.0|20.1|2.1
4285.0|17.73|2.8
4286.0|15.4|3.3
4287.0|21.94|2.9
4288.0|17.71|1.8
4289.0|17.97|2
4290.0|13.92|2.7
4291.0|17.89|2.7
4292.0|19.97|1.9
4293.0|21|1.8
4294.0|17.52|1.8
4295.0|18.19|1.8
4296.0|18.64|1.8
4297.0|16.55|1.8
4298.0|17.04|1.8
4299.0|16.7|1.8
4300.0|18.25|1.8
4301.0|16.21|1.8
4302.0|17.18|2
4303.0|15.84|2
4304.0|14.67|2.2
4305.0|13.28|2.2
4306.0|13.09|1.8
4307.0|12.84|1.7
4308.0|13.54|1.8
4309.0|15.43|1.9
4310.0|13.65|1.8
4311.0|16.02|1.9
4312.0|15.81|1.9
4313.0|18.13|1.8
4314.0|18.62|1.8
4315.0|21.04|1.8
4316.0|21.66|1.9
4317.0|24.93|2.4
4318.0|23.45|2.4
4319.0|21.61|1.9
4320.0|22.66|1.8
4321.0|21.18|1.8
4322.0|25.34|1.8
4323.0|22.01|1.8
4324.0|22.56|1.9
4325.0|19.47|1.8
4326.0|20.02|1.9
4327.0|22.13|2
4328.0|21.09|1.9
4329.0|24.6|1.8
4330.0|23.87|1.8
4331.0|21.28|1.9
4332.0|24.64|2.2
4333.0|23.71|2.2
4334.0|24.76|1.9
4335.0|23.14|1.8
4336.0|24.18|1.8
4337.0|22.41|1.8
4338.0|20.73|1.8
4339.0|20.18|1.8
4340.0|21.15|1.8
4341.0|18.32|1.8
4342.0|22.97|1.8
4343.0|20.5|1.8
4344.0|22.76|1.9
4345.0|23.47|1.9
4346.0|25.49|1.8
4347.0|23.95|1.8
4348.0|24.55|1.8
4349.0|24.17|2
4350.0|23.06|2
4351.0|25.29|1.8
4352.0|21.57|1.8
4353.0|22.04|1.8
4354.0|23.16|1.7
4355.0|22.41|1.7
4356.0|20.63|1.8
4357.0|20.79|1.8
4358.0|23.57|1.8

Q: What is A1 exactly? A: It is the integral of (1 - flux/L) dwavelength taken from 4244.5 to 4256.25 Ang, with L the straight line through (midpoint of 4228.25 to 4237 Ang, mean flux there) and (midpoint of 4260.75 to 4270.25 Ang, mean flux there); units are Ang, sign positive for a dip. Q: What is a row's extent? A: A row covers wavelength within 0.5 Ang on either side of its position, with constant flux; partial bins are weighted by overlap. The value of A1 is 0.5 Ang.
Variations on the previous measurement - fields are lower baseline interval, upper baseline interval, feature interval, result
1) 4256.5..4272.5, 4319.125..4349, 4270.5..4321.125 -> 7.4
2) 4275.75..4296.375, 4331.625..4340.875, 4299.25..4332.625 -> 3.1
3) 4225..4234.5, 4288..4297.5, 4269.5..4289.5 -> -1.3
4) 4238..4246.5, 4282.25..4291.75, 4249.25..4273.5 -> 1.6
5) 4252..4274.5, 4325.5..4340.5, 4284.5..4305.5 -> 3.9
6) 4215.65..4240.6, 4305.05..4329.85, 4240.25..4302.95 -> 1.6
